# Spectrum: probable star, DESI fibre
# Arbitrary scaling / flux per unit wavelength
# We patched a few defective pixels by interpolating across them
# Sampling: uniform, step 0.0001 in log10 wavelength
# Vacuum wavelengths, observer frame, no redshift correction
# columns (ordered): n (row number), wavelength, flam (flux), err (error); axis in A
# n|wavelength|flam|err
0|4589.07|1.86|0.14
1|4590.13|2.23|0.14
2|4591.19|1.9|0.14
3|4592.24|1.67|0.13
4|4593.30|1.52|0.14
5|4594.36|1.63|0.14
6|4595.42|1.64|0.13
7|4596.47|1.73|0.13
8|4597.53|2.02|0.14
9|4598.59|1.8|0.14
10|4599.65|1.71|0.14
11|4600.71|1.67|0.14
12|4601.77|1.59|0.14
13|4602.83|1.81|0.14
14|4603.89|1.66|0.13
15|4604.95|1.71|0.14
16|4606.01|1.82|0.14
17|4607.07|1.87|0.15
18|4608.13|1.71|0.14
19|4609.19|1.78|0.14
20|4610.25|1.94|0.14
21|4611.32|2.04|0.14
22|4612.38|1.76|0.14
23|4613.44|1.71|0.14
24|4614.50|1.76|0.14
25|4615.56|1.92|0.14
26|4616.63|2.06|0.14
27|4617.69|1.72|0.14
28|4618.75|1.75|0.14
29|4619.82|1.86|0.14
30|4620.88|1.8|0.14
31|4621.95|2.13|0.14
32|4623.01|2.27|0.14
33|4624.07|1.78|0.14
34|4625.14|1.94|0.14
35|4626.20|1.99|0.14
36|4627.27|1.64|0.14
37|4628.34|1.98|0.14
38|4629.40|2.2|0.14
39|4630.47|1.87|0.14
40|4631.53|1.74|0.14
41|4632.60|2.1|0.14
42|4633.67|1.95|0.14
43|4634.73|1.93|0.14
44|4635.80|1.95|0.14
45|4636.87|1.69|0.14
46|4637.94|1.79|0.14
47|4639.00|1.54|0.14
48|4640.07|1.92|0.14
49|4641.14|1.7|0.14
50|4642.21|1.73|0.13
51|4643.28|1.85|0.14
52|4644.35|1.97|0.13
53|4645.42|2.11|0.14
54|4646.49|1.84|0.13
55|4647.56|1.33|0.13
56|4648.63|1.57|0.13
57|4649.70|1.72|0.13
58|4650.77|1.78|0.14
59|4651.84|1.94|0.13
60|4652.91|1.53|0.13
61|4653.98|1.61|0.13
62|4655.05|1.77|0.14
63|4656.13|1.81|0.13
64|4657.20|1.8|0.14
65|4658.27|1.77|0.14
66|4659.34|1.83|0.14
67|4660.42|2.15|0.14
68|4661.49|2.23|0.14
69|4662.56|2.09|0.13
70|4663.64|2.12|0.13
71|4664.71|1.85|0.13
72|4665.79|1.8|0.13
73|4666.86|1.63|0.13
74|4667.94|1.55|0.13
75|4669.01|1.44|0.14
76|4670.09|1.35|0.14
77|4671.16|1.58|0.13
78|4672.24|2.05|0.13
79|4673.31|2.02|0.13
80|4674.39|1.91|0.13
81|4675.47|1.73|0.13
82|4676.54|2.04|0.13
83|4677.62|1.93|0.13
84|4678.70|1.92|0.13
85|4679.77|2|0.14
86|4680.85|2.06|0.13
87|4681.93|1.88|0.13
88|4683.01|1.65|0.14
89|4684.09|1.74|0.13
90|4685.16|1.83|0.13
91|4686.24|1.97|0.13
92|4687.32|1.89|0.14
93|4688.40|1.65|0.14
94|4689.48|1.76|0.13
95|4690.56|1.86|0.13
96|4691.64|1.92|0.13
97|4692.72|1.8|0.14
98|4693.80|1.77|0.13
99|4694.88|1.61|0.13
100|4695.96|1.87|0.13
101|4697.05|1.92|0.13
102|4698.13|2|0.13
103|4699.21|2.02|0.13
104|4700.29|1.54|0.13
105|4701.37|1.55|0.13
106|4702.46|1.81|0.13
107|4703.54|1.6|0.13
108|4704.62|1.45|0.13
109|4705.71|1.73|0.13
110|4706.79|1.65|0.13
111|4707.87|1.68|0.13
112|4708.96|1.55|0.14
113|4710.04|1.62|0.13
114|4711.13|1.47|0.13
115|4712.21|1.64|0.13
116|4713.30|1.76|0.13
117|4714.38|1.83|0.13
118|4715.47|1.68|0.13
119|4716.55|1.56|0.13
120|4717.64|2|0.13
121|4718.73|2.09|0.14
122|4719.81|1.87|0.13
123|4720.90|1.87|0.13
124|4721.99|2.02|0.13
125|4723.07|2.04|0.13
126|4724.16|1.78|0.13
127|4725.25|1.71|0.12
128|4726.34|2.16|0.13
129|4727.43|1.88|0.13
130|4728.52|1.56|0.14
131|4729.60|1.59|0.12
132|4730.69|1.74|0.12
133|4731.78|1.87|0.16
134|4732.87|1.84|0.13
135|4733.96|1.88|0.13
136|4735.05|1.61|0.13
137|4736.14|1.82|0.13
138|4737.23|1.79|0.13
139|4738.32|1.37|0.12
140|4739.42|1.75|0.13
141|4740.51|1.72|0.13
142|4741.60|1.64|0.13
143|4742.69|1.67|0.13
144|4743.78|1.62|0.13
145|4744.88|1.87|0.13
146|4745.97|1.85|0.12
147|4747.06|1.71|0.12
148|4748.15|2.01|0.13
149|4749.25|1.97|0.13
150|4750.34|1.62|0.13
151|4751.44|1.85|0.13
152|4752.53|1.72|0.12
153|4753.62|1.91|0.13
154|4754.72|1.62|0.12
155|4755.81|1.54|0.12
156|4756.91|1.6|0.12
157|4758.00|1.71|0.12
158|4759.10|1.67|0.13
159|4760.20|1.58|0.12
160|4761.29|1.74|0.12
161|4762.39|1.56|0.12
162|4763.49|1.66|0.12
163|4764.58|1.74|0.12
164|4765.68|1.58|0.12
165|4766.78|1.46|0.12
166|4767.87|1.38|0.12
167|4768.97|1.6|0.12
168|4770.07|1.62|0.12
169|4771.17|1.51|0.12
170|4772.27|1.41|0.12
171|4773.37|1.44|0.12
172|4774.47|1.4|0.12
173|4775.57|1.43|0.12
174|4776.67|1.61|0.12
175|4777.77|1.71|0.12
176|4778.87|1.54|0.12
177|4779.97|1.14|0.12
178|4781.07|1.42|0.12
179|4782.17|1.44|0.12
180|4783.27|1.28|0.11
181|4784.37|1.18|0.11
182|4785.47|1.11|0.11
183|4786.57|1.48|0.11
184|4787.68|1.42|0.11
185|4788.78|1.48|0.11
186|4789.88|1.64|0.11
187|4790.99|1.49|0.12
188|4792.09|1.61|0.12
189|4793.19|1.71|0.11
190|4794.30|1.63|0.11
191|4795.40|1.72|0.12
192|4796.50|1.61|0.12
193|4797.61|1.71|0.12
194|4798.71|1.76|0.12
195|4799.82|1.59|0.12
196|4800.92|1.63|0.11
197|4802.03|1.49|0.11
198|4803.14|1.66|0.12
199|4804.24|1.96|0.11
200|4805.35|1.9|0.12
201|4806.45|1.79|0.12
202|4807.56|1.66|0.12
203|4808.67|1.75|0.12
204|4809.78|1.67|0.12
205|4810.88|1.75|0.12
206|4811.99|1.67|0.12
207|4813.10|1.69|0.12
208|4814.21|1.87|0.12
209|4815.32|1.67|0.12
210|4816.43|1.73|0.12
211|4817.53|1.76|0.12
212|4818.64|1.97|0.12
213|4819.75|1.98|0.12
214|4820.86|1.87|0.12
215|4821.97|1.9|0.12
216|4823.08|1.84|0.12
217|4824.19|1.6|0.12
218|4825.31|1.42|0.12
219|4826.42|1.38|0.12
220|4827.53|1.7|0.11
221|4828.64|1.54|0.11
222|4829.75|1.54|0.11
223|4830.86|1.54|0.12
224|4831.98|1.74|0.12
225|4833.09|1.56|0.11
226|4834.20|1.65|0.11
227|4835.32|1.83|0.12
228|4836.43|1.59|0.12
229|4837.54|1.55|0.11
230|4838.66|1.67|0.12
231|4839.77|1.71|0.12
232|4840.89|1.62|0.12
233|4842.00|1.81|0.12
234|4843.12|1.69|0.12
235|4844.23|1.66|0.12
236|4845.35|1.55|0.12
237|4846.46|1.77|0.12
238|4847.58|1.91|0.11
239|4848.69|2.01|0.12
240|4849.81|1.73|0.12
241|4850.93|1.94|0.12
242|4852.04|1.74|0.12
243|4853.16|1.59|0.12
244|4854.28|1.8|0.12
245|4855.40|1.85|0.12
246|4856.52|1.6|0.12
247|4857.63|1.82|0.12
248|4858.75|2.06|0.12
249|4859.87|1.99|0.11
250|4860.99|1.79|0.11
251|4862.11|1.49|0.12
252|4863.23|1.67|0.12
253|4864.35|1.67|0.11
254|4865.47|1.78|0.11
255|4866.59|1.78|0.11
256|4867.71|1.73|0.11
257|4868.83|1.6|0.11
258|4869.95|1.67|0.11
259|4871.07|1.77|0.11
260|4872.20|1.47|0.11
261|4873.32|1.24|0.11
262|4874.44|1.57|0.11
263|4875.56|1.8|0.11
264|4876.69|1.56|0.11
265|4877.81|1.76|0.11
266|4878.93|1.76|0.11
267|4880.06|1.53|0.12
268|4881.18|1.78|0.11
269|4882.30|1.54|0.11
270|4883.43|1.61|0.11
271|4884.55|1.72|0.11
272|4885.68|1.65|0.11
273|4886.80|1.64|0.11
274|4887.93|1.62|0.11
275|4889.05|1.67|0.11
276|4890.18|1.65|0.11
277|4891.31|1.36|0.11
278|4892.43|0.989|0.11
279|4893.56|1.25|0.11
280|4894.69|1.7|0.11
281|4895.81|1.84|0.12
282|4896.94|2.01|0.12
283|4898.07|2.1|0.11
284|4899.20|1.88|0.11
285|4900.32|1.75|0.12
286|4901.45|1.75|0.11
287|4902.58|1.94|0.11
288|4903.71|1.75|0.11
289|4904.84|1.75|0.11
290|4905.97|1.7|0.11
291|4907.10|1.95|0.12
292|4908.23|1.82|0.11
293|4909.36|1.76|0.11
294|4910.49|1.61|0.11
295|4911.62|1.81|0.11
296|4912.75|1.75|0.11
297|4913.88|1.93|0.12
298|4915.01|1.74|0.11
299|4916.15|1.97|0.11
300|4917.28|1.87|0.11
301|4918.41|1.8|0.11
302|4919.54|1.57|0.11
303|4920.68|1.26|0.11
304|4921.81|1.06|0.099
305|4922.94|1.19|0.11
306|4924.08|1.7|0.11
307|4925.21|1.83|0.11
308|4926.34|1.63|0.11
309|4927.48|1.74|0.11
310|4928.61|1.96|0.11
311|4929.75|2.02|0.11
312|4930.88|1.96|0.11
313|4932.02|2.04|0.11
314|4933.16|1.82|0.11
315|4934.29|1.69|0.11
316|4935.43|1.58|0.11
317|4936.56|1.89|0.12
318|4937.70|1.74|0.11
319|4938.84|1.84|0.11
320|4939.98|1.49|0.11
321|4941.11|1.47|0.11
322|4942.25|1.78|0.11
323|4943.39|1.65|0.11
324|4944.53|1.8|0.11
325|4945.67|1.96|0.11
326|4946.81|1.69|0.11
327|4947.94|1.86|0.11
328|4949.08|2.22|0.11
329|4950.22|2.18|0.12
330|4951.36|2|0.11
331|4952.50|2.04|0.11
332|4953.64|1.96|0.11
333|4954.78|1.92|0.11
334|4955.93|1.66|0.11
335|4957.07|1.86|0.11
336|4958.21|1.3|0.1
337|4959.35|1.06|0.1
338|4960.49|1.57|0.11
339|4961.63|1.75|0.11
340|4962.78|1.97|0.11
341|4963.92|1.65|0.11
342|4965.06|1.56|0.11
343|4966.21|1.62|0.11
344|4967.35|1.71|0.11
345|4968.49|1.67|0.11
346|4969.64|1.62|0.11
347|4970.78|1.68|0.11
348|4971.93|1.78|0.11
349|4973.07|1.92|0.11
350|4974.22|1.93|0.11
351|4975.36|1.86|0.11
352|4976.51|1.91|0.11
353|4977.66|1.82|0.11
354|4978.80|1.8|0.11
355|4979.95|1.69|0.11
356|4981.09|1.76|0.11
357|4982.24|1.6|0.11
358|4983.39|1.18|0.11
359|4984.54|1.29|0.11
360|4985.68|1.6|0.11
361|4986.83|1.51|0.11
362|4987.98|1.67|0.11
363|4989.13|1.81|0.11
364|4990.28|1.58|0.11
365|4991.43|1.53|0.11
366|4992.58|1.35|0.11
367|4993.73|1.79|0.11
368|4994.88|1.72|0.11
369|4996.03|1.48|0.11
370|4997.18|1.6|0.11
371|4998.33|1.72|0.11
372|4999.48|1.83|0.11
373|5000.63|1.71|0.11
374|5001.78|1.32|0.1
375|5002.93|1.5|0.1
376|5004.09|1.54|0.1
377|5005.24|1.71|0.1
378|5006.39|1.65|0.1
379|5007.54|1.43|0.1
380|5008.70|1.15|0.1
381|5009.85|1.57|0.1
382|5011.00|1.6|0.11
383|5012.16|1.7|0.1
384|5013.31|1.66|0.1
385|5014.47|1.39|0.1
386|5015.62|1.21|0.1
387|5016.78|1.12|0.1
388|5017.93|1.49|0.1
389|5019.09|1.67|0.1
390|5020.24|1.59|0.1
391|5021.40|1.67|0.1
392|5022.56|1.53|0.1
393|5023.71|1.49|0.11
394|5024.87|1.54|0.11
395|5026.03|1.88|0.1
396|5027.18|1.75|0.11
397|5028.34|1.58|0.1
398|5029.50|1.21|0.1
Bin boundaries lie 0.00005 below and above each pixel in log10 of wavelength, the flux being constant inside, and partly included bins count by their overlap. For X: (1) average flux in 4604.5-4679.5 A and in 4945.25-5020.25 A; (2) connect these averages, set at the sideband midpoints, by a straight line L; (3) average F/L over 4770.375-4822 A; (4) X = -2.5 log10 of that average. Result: 0.09 mag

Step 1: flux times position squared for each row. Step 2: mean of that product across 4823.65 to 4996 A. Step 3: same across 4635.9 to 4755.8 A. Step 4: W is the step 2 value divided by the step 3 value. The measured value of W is 1.0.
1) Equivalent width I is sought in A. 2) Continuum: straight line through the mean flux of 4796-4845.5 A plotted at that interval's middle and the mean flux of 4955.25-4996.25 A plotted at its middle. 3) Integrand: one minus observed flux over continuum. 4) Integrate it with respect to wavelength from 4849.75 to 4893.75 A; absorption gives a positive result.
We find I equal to 0.6 A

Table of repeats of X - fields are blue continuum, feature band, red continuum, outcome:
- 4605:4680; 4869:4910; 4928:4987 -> 0.06 mag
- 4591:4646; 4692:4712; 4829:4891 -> 0.05 mag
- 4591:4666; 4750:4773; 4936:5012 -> 0.10 mag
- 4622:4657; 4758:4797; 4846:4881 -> 0.17 mag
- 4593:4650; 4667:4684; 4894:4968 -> 0.01 mag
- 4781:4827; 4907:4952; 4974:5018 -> -0.10 mag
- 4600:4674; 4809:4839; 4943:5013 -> 0.03 mag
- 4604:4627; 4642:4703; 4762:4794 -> -0.05 mag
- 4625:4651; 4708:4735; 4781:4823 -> -0.03 mag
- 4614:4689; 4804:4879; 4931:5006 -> 0.03 mag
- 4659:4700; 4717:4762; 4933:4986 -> 0.03 mag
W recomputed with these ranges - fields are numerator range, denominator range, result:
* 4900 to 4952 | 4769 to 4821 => 1.16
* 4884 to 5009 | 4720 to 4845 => 1.09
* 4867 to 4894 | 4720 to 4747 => 0.95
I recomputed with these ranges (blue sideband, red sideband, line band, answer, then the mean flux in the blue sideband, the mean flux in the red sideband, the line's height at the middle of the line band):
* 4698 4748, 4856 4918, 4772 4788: 3.1 A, 1.75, 1.71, 1.74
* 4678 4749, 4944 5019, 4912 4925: 0.4 A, 1.78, 1.66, 1.69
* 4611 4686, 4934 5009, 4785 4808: 1.9 A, 1.84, 1.69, 1.77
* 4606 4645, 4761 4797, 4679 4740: -3.9 A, 1.87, 1.51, 1.67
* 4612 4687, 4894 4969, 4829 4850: 1.1 A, 1.84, 1.76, 1.79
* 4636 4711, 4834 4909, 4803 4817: -0.2 A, 1.79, 1.7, 1.73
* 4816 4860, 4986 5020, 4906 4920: -1.3 A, 1.73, 1.55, 1.65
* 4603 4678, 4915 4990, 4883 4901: 0.9 A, 1.83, 1.72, 1.74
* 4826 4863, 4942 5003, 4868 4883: 0.8 A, 1.71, 1.7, 1.71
